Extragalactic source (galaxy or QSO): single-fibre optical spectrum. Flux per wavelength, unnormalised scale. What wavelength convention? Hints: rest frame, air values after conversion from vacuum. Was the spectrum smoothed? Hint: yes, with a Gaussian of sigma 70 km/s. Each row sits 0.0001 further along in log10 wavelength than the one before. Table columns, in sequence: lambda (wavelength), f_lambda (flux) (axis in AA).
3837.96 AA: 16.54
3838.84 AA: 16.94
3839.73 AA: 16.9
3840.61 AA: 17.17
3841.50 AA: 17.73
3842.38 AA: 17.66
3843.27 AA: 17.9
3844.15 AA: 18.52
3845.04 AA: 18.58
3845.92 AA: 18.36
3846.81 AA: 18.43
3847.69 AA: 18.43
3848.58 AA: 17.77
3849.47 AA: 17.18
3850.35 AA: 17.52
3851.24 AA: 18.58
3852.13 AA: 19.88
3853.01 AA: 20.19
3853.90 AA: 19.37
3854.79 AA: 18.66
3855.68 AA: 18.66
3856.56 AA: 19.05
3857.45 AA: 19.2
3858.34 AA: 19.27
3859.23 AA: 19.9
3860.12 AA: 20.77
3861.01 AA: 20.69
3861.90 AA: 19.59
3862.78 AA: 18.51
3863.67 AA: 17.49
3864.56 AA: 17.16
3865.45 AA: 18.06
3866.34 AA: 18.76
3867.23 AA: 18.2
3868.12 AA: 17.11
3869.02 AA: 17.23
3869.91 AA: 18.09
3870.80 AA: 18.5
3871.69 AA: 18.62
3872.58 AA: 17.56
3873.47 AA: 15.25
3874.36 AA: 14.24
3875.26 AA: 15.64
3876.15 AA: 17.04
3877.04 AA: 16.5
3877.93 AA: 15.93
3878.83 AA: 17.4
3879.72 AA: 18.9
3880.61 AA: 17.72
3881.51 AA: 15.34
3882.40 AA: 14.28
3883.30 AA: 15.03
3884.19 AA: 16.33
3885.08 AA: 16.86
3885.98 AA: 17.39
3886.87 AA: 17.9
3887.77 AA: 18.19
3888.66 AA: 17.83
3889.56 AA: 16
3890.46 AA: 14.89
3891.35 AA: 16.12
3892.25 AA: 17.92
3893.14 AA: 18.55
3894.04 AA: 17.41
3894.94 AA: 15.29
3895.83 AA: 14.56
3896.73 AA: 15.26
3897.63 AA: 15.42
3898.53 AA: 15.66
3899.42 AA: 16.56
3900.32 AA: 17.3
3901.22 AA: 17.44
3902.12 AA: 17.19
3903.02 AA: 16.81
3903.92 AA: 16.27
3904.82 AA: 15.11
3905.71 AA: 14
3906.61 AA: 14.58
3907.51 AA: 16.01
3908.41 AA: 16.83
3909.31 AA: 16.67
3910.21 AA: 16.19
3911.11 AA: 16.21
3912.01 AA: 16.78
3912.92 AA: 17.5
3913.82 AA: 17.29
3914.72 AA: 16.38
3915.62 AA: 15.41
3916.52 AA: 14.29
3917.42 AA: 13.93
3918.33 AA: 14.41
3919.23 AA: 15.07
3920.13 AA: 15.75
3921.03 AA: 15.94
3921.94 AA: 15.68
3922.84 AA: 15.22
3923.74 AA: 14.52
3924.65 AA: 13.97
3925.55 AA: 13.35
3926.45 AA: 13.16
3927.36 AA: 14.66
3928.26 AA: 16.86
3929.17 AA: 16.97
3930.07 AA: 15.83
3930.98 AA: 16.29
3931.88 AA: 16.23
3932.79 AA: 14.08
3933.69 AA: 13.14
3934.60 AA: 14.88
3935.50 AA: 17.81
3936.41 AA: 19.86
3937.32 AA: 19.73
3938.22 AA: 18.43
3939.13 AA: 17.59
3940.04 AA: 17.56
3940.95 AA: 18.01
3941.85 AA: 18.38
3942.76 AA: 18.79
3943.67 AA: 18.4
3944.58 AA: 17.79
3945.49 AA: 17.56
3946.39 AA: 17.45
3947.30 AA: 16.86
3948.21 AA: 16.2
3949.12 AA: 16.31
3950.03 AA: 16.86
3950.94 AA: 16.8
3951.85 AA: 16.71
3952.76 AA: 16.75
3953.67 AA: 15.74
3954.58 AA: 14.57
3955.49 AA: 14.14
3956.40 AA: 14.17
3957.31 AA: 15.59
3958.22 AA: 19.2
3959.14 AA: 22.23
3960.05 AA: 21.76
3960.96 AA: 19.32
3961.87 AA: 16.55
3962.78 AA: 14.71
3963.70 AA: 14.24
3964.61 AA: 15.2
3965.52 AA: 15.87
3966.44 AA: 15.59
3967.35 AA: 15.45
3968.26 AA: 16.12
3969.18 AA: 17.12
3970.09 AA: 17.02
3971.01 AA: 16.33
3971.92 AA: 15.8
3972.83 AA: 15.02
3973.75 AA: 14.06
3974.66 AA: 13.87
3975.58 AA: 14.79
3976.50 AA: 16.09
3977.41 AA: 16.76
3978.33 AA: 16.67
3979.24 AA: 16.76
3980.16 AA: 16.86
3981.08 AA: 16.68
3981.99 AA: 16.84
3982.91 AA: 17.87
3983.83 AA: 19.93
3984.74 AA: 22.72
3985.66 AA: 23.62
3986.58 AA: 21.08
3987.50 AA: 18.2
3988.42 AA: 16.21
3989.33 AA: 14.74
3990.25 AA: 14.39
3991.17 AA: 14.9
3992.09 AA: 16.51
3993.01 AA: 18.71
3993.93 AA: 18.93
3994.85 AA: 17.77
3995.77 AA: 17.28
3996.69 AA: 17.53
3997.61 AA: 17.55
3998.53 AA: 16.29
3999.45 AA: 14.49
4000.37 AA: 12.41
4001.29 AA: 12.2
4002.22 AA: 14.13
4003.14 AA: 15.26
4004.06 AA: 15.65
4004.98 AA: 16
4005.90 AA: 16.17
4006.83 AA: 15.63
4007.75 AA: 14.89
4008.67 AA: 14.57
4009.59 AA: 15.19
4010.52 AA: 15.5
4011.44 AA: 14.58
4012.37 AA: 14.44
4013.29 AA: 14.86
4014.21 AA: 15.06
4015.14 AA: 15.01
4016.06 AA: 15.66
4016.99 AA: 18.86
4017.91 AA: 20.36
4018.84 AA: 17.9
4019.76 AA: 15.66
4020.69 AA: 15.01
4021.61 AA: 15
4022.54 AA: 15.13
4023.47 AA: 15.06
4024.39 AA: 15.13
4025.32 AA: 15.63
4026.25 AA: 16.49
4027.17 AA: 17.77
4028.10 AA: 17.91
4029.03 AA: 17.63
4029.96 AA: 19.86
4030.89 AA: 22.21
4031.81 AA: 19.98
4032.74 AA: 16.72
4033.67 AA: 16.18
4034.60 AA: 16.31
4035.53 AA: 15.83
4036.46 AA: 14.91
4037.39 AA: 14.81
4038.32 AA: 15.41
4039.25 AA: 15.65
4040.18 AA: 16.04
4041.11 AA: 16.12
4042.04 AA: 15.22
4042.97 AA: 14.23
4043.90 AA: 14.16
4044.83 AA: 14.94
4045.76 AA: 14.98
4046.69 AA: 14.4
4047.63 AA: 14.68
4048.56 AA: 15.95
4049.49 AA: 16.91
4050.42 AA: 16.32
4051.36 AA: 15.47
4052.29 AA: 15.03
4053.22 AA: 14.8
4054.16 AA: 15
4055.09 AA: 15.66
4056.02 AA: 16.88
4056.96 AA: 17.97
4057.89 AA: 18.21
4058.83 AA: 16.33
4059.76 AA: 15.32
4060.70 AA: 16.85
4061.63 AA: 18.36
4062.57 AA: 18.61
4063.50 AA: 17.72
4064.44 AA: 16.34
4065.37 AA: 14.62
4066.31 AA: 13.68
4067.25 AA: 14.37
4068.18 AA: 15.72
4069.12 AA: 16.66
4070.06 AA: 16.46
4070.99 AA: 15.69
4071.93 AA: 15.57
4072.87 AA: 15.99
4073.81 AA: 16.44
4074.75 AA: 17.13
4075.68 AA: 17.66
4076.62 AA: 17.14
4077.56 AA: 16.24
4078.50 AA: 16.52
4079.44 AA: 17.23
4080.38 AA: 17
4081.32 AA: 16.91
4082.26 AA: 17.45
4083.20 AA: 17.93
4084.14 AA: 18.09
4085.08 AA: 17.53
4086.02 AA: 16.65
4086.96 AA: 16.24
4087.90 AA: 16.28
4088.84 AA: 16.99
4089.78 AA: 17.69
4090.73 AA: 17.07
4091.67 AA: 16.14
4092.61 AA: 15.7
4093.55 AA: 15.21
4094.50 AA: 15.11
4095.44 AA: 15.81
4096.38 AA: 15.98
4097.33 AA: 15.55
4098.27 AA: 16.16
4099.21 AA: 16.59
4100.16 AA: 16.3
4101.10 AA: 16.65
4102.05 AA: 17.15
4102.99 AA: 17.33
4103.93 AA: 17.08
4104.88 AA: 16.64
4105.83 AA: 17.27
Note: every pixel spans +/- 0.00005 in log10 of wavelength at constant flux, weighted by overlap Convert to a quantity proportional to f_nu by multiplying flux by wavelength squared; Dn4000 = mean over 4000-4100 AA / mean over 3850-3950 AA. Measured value 1.03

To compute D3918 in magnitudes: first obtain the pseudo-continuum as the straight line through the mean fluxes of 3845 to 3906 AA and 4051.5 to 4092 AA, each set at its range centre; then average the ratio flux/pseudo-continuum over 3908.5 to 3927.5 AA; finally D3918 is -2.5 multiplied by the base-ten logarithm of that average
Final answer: 0.12 mag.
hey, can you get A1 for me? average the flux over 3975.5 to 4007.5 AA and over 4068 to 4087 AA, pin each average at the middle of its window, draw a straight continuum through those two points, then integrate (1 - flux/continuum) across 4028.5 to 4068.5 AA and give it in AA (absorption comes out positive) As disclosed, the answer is 1.4 AA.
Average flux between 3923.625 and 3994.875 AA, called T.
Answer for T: 16.8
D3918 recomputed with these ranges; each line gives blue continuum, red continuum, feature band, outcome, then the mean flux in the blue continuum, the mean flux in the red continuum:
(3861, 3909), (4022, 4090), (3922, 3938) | 0.064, 16.8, 16.4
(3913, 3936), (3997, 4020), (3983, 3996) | -0.176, 15.3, 15.5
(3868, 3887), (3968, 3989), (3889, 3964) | 0.040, 16.7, 17.2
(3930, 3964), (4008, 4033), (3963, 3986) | 0.014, 17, 16.6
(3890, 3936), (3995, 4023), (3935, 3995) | -0.095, 15.8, 15.6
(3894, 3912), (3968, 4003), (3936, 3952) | -0.089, 16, 16.7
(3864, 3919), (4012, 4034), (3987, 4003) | 0.050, 16.5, 16.8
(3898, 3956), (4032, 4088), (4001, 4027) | 0.042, 16.2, 16.2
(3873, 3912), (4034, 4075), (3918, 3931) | 0.075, 16.3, 15.9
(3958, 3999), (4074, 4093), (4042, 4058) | 0.098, 17.1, 17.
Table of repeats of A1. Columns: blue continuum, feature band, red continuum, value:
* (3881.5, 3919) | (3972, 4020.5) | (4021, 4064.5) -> -0.4 AA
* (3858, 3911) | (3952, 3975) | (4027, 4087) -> 0.6 AA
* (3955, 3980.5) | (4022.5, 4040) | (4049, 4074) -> -0.6 AA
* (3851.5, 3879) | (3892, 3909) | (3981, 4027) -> 1.4 AA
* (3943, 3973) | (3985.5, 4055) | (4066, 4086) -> 2.1 AA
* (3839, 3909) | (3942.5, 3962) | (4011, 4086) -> -0.4 AA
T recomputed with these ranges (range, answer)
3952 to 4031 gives 16.5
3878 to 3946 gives 16.3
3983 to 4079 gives 16.3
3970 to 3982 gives 15.9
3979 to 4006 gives 16.9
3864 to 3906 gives 16.7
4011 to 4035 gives 16.7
